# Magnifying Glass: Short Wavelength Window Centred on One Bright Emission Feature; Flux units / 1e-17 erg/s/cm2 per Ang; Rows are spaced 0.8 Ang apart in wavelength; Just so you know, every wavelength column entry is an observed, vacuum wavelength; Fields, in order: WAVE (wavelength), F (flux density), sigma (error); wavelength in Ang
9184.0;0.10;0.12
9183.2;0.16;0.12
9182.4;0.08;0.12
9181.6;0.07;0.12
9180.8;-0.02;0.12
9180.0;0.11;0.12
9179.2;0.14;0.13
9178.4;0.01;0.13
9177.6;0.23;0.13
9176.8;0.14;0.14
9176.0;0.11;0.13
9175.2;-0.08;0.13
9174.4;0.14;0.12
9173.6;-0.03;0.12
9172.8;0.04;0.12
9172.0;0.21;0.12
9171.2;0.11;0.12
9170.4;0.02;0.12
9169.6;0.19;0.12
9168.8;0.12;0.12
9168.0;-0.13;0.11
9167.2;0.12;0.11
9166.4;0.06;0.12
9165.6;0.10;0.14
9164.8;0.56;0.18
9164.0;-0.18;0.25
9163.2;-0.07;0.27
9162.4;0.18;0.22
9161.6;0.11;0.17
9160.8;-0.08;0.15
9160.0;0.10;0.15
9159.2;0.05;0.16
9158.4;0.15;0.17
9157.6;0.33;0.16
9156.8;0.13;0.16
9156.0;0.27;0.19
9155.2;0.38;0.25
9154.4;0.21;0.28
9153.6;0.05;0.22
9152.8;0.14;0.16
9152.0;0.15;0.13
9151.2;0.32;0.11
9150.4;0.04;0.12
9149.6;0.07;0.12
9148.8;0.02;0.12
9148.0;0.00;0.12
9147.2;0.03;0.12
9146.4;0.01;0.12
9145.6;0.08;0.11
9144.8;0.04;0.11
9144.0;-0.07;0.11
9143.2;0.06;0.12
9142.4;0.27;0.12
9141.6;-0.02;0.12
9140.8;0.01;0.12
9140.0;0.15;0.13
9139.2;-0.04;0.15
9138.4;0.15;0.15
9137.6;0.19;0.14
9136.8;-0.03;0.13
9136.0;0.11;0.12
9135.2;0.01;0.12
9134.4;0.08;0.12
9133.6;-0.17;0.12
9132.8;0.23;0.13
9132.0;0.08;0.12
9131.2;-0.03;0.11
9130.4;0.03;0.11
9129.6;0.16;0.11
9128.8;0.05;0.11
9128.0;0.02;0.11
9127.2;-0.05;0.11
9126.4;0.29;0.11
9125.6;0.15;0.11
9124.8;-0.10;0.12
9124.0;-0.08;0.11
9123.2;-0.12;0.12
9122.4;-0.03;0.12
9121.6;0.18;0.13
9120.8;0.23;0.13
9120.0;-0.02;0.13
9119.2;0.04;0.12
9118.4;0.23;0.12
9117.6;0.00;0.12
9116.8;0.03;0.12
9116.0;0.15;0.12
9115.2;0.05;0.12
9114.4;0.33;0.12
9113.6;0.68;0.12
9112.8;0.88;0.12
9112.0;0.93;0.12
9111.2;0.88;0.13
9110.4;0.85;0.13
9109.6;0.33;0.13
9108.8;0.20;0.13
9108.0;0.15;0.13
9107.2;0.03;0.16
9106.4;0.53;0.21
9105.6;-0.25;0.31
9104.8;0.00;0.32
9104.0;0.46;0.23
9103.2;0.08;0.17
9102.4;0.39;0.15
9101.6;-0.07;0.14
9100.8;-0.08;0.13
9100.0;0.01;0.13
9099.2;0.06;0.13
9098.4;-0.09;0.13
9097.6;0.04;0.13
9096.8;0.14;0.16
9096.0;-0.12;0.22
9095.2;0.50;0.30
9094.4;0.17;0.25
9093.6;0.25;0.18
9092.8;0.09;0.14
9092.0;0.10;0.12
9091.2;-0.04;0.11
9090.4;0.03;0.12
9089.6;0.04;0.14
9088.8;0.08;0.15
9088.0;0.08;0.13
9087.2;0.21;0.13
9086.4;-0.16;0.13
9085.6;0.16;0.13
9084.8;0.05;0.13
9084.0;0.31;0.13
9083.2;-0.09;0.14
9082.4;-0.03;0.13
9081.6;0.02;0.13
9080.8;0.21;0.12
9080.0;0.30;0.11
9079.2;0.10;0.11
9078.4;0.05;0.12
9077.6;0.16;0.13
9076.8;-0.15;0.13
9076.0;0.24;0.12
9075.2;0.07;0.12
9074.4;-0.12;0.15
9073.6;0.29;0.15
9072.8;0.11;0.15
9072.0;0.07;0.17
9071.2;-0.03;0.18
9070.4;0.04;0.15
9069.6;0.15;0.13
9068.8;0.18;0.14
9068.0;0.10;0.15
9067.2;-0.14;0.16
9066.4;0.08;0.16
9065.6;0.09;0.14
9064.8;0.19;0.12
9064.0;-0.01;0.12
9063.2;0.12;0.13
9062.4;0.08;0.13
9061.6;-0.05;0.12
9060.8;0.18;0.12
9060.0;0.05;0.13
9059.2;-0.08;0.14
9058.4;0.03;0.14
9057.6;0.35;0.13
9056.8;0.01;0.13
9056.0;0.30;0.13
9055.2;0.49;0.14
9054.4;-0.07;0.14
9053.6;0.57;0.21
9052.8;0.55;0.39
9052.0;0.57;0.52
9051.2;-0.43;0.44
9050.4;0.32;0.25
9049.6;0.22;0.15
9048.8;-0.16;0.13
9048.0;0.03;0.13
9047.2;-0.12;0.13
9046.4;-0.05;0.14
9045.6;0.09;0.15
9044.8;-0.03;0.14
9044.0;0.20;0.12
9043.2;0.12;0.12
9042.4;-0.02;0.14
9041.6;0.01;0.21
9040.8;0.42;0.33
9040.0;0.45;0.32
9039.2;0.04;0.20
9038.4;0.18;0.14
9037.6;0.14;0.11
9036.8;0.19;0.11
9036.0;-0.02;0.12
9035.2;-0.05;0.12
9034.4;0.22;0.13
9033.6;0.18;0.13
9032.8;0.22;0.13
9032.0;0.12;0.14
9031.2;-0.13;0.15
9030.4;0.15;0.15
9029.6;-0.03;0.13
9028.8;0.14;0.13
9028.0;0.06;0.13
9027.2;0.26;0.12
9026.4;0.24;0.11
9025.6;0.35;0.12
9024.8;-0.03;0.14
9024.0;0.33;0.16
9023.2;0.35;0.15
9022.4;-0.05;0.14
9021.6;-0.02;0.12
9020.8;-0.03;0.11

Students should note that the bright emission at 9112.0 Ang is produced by H-beta 4861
